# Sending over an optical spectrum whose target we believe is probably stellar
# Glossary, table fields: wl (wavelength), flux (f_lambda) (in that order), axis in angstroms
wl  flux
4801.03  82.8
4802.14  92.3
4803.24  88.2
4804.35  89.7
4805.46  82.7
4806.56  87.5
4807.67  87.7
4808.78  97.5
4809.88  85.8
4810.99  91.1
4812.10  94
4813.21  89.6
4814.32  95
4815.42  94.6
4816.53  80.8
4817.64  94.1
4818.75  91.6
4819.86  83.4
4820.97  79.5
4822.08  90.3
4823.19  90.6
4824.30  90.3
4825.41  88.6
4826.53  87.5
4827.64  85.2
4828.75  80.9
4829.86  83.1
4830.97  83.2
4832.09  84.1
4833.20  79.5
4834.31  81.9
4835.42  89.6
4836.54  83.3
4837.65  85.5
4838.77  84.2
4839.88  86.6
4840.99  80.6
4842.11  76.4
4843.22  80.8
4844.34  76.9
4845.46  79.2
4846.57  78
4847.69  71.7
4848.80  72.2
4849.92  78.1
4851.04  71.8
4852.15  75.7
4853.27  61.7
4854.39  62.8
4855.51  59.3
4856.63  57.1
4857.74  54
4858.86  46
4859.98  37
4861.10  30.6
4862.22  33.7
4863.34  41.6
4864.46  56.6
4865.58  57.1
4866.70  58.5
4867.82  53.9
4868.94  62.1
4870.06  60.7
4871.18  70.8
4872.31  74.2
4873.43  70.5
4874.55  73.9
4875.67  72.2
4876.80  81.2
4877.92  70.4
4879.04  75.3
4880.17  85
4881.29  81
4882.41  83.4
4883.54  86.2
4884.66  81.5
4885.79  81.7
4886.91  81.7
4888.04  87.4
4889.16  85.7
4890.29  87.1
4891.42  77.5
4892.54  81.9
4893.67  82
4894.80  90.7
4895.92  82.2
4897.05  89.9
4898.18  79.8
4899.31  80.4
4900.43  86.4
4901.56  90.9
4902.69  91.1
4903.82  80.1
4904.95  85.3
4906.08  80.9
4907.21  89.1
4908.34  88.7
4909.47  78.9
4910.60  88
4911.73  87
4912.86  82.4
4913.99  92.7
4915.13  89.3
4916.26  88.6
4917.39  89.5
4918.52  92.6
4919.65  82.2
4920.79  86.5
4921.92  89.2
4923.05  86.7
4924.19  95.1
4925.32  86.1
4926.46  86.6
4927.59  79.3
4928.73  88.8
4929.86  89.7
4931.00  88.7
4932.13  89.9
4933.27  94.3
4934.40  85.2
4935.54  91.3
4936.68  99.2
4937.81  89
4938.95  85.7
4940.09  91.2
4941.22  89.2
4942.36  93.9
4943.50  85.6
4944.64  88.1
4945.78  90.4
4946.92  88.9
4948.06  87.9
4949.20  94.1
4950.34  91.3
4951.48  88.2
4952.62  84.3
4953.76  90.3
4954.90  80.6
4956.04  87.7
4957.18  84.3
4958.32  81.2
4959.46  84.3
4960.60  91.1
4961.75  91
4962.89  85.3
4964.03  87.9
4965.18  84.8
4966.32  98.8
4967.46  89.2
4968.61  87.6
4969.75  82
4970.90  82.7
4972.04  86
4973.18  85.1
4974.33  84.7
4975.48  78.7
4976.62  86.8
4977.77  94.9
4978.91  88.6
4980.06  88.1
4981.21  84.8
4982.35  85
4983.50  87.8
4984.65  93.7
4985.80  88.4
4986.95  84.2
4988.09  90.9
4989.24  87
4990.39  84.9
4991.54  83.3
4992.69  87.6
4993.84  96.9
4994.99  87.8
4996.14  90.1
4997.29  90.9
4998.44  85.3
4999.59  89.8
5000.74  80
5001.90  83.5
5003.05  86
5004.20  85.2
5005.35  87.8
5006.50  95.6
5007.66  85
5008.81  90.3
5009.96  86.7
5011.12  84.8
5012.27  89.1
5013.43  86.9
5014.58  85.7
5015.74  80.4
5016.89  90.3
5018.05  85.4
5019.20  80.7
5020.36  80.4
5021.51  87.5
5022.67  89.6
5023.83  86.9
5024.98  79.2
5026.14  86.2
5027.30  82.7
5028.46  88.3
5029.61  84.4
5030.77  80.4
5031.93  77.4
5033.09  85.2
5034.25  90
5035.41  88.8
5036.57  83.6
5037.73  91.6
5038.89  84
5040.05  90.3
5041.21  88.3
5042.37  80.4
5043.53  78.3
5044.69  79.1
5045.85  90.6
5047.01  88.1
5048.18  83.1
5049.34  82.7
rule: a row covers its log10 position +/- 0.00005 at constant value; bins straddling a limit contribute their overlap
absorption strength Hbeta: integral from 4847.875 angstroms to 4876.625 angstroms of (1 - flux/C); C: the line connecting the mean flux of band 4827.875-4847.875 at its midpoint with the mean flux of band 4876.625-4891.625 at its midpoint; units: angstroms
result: 7.6 angstroms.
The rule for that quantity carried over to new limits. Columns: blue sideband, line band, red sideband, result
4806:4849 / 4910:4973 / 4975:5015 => -1.0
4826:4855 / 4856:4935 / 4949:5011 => 4.4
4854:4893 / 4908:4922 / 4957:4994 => -2.2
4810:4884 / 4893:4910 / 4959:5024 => -1.2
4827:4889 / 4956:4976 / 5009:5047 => -1.5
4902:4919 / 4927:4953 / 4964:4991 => -0.7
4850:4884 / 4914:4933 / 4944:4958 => -2.0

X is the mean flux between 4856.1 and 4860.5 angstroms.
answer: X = 48.6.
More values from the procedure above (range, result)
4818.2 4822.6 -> 86.2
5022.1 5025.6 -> 85.3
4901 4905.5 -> 86.8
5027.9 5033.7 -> 83.2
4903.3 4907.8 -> 83.9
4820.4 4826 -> 87.7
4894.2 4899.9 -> 84.7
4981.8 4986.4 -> 88.5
